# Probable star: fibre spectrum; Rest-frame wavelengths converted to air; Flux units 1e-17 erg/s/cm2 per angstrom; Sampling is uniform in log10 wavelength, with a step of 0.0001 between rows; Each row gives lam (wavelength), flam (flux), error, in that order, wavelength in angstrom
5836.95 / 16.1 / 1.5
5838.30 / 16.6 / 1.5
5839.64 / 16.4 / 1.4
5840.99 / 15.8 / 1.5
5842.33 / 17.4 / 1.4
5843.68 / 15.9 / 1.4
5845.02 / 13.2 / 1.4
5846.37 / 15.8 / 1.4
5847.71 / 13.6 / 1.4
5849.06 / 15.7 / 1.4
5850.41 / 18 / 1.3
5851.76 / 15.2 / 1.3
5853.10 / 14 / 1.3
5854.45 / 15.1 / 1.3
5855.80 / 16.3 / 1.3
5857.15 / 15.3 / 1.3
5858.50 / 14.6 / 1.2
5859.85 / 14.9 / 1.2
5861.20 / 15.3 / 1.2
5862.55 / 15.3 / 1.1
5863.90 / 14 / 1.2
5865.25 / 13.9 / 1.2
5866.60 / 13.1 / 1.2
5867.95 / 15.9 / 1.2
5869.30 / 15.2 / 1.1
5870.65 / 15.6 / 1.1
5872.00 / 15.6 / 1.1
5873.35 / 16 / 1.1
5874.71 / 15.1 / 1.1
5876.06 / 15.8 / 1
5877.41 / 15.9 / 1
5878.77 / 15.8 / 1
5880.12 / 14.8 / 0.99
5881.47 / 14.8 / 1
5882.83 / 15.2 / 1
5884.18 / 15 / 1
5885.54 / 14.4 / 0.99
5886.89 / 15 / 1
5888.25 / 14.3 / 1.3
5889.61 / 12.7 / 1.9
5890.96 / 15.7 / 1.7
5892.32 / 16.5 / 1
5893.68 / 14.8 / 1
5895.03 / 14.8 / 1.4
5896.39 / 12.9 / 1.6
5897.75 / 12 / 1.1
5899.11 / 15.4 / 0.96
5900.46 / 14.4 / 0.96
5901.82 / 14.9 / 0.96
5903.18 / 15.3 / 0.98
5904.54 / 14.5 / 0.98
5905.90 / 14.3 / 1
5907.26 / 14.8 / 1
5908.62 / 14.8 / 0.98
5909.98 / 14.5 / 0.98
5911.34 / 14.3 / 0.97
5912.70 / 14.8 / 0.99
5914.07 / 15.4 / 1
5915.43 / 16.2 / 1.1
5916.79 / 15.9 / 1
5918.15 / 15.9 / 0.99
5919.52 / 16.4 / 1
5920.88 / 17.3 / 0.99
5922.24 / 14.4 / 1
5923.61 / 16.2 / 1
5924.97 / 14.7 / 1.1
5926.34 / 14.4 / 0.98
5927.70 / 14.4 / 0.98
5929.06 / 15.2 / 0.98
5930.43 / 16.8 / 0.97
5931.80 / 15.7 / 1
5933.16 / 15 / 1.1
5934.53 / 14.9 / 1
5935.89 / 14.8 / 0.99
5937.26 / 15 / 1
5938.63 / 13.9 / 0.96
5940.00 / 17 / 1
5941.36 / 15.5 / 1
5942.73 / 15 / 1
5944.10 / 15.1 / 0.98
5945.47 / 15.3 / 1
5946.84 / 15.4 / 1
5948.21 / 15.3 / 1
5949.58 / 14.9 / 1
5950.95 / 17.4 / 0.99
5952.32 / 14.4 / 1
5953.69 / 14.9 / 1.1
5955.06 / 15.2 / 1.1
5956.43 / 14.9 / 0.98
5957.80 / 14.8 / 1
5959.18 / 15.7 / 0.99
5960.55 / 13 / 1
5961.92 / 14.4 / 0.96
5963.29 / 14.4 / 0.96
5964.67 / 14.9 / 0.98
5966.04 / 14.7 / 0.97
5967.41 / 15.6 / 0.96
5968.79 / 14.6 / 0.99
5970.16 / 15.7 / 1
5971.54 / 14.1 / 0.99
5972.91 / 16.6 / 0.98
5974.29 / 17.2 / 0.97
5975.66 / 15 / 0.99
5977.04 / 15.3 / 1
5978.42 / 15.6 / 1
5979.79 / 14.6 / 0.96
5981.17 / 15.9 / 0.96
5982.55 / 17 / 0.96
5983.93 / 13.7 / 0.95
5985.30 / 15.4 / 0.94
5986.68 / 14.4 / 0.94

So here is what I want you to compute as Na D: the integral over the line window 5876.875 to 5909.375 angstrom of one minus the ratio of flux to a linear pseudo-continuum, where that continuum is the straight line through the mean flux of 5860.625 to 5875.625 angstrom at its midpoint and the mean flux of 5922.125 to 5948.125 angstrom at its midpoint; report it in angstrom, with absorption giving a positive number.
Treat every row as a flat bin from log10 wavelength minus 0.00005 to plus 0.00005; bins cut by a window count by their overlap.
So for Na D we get 0.8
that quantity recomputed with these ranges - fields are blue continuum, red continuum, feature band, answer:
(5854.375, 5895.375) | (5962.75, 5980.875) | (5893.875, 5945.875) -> 0.4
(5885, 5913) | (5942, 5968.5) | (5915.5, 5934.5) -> -1.0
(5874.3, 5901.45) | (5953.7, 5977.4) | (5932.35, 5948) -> -0.2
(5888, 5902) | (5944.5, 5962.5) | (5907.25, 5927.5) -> -0.9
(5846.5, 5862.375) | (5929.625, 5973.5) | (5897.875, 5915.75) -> 0.5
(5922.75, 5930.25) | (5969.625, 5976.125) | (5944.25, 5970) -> 0.9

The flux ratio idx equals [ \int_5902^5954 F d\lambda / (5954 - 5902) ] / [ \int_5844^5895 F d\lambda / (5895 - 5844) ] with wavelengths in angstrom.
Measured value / 1.01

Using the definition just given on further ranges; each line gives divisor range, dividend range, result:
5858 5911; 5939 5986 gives 1.03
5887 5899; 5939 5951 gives 1.09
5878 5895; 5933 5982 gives 1.02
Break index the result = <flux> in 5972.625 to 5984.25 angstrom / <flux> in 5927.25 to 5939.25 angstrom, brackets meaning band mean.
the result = 1.0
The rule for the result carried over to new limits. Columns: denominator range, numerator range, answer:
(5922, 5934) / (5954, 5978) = 0.99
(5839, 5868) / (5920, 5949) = 1.01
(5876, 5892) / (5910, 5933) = 1.03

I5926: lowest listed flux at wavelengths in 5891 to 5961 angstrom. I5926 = 12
